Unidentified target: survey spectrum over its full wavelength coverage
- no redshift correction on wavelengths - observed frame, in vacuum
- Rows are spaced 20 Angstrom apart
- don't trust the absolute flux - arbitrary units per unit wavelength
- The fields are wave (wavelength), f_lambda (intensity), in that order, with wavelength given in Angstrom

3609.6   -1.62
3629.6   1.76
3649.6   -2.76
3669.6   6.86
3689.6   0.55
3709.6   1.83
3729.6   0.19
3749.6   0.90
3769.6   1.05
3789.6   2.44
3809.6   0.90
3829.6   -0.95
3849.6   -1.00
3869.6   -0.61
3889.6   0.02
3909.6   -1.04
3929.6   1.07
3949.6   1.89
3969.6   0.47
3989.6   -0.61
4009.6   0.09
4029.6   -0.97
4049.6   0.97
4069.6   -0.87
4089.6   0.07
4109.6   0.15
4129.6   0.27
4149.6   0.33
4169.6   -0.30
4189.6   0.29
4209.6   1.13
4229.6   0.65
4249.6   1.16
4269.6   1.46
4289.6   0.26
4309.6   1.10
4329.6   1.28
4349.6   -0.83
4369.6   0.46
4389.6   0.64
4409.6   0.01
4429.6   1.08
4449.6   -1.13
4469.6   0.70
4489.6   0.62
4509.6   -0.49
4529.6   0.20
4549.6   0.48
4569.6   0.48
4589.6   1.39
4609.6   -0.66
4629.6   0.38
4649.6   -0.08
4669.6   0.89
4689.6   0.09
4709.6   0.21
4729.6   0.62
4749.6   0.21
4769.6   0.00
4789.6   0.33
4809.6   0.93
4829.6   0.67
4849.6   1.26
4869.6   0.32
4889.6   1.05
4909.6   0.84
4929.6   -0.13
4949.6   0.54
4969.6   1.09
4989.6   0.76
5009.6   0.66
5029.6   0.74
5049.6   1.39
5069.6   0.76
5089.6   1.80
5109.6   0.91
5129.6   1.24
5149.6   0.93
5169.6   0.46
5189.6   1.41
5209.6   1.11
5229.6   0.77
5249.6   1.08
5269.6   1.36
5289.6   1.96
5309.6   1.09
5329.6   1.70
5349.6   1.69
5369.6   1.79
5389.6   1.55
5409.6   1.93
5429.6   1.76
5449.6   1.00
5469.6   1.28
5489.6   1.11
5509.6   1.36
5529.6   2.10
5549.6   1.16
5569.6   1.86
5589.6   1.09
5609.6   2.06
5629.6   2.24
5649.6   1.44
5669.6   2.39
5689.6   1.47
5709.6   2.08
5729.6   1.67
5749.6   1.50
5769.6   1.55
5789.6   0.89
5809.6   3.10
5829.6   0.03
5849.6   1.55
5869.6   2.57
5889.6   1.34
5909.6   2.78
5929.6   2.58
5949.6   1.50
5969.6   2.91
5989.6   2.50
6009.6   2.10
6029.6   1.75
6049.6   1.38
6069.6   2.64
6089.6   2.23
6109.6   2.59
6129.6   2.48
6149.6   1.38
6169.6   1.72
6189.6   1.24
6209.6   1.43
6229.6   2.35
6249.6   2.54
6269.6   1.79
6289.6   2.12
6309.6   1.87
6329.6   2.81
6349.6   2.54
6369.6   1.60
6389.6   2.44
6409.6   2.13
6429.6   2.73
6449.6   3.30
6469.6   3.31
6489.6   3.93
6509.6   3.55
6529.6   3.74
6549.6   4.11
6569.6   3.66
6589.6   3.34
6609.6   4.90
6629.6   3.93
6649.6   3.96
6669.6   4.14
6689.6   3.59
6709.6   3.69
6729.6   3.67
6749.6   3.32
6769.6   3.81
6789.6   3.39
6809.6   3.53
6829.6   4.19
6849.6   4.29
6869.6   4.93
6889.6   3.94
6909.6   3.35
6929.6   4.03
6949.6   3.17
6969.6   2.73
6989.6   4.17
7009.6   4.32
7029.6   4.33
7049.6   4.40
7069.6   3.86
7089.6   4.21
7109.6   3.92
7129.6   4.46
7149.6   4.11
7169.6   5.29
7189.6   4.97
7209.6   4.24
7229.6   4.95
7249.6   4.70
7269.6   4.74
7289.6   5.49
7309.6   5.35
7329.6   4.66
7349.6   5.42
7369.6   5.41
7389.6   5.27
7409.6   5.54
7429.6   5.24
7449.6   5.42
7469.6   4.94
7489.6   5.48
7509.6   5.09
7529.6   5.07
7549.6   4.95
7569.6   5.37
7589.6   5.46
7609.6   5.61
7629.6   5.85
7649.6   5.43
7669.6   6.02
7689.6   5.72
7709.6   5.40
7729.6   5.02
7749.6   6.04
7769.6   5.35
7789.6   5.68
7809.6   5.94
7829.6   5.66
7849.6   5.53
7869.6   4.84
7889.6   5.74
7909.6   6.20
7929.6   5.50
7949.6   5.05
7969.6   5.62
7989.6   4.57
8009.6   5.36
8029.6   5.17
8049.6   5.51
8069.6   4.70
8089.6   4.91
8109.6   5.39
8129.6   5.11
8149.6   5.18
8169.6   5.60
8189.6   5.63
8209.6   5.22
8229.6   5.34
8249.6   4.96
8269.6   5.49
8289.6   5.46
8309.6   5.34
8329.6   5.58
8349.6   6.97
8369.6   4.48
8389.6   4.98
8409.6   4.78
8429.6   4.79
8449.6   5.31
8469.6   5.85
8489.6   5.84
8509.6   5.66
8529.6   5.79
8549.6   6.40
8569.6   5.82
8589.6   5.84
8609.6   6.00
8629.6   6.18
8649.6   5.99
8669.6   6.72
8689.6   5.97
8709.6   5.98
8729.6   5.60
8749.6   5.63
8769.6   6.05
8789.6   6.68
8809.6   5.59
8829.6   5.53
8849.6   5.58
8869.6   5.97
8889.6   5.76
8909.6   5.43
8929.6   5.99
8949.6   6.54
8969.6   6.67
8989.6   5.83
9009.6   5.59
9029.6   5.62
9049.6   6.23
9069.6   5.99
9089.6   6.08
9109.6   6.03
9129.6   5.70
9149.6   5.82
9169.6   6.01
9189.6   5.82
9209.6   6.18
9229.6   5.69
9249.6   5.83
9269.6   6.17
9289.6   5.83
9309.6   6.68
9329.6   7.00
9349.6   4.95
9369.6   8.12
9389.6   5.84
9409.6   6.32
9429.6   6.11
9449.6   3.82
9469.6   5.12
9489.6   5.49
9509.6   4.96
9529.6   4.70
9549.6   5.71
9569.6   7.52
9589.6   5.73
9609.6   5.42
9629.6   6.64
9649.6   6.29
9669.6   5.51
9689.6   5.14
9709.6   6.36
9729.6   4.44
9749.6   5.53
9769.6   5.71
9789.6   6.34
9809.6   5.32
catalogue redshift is 0.62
